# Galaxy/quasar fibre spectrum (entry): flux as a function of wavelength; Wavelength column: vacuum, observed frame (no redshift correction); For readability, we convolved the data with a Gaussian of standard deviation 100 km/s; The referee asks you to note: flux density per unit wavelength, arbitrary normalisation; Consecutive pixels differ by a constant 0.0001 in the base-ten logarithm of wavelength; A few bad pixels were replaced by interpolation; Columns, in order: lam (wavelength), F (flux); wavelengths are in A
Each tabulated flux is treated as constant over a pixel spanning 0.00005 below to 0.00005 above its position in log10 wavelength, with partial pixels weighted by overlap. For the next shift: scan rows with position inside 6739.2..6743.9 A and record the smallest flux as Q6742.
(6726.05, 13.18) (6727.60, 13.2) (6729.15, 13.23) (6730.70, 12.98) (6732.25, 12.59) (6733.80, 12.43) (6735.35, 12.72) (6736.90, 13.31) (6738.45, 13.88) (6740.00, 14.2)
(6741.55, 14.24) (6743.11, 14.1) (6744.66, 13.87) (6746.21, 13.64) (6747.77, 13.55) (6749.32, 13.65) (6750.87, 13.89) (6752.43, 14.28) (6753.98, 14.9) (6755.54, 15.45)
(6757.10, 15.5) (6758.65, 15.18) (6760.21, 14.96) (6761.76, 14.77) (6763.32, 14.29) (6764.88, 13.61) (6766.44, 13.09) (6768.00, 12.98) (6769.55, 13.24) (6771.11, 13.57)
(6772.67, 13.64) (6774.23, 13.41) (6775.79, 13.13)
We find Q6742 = 14.1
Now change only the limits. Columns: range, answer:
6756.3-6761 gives 14.96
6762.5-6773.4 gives 12.98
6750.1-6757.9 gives 13.89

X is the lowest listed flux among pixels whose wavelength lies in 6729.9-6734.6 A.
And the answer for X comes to 12.43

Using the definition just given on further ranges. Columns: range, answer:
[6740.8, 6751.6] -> 13.55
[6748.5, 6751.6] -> 13.65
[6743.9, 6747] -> 13.64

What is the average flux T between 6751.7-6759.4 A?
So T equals 15.1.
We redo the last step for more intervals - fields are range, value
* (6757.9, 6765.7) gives 14.5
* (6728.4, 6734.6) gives 12.8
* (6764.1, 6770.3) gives 13.2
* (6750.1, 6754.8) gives 14.4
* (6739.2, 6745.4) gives 14.1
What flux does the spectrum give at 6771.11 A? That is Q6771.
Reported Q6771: 13.57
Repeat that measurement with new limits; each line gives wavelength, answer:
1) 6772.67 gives 13.64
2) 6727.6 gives 13.2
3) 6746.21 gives 13.64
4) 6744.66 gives 13.87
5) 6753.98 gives 14.9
